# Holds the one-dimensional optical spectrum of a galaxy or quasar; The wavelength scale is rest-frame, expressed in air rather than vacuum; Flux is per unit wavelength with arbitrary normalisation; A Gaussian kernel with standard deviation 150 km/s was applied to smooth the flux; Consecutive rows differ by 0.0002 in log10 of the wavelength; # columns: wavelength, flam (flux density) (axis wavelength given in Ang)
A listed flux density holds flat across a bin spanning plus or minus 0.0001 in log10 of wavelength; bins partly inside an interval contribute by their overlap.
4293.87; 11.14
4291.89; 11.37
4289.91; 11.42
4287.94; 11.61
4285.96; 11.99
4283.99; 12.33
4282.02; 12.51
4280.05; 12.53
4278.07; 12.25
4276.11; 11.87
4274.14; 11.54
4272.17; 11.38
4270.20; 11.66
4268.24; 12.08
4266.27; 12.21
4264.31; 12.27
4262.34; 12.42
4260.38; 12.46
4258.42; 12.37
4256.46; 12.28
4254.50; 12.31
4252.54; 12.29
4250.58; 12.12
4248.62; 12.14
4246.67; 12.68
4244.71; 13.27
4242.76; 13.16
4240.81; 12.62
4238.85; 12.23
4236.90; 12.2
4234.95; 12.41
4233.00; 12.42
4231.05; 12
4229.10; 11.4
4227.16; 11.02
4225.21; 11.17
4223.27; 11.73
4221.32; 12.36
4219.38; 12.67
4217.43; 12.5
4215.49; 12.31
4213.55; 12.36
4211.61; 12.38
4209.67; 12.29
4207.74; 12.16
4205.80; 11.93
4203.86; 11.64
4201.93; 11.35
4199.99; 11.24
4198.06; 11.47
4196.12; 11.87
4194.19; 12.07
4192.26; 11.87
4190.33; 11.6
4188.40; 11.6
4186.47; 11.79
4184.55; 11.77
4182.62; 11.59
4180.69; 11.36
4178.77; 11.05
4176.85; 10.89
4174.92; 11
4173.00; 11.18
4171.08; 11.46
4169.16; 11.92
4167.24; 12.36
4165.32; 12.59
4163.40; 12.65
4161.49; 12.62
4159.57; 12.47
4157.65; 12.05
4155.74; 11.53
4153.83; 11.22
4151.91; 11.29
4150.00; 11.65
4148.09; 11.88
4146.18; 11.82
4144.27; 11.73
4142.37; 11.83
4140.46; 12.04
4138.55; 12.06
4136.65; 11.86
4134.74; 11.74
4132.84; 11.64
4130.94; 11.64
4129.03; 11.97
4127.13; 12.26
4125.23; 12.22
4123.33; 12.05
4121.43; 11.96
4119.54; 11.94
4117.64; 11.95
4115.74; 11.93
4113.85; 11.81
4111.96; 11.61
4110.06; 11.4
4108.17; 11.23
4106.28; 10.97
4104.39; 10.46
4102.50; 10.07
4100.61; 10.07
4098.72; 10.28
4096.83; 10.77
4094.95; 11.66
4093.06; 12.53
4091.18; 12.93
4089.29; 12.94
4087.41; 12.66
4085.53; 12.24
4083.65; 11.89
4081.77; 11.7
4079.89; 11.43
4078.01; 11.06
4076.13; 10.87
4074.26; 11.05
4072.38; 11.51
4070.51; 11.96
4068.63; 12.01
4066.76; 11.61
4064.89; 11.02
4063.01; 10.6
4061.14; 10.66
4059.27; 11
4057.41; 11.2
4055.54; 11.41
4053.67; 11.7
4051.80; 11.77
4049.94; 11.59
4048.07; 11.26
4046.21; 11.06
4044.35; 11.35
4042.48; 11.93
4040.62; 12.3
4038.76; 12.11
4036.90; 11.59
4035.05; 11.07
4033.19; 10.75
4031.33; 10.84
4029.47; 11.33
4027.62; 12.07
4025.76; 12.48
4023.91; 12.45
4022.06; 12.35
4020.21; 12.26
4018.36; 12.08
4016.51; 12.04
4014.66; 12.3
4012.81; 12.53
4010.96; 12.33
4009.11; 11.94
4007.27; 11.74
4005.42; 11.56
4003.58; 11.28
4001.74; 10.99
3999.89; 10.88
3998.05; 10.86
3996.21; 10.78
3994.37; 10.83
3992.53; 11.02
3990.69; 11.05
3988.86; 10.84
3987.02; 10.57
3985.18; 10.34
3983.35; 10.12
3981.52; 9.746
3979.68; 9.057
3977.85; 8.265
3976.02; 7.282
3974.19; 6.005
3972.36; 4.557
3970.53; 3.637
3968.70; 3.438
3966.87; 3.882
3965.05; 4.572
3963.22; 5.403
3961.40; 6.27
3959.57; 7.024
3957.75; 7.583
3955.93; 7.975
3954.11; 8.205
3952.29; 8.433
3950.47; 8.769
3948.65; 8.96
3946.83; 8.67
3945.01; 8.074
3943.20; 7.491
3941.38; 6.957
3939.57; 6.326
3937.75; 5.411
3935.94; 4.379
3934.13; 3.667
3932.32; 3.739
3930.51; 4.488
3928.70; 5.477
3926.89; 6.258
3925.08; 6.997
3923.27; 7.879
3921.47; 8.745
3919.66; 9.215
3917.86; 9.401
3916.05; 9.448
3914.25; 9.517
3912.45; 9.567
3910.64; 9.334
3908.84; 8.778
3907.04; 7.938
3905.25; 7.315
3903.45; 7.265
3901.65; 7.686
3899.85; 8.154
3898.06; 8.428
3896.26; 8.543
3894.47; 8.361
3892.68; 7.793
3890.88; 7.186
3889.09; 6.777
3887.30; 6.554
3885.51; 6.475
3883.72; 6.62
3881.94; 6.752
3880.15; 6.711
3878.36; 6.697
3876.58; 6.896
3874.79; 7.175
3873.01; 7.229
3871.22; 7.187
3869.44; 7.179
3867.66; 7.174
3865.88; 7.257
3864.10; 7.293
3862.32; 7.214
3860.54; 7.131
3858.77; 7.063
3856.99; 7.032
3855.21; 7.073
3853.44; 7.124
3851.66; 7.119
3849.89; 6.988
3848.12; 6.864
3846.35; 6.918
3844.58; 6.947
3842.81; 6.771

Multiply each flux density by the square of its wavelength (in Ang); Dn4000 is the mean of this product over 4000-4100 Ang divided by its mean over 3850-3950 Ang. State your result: 1.7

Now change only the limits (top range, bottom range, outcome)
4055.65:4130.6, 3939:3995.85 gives 1.57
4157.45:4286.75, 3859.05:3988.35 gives 1.91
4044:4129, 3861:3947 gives 1.74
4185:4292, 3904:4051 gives 1.49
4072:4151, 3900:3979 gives 1.82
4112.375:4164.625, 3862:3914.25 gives 1.79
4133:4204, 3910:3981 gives 1.89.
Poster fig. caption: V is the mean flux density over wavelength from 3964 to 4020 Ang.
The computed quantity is 9.58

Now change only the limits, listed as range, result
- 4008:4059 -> 11.8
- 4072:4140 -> 11.6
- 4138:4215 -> 11.8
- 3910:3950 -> 7.27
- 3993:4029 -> 11.8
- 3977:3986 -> 9.51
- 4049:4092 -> 11.6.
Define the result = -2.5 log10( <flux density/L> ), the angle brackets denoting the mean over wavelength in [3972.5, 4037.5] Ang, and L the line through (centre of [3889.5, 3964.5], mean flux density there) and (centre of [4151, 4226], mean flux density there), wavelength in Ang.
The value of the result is -0.23 mag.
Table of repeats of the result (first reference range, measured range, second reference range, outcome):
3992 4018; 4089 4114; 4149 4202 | 0.033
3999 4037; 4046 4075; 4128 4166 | 0.043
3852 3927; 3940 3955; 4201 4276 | 0.034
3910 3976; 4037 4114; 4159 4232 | -0.212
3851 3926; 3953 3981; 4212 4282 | 0.348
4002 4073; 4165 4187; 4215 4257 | 0.047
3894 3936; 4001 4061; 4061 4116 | -0.156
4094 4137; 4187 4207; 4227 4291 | 0.018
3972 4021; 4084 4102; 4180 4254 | -0.052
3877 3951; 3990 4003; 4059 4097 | -0.148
